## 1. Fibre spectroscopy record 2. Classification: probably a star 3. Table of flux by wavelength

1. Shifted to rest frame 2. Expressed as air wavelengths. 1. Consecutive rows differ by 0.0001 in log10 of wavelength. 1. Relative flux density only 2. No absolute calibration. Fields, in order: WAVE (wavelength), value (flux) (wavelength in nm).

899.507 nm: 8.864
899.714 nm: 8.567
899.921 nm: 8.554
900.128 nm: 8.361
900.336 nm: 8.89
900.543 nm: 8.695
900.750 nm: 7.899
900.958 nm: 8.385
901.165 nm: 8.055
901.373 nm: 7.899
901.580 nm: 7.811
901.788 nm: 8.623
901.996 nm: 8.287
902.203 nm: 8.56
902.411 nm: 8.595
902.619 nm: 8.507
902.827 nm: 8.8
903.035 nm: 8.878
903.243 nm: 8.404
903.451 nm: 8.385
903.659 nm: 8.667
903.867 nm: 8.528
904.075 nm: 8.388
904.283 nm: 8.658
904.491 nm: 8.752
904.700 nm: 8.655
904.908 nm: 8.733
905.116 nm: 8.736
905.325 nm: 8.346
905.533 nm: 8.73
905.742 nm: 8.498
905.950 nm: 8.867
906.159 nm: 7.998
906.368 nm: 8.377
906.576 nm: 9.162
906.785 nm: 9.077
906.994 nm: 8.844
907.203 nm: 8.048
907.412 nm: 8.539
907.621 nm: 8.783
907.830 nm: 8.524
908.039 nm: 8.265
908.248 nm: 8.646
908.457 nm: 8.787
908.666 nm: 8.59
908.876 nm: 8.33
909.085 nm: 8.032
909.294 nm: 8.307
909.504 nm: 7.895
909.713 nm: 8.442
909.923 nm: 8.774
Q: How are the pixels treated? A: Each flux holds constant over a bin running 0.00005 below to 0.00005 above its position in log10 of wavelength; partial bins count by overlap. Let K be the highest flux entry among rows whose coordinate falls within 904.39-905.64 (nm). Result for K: 8.752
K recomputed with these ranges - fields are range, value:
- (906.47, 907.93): 9.162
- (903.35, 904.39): 8.667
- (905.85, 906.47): 8.867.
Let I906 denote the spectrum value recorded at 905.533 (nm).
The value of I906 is 8.73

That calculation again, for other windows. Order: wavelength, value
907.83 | 8.524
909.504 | 7.895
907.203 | 8.048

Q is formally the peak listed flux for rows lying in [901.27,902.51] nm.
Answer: 8.623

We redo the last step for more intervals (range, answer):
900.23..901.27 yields 8.89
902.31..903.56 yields 8.878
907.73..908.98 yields 8.787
